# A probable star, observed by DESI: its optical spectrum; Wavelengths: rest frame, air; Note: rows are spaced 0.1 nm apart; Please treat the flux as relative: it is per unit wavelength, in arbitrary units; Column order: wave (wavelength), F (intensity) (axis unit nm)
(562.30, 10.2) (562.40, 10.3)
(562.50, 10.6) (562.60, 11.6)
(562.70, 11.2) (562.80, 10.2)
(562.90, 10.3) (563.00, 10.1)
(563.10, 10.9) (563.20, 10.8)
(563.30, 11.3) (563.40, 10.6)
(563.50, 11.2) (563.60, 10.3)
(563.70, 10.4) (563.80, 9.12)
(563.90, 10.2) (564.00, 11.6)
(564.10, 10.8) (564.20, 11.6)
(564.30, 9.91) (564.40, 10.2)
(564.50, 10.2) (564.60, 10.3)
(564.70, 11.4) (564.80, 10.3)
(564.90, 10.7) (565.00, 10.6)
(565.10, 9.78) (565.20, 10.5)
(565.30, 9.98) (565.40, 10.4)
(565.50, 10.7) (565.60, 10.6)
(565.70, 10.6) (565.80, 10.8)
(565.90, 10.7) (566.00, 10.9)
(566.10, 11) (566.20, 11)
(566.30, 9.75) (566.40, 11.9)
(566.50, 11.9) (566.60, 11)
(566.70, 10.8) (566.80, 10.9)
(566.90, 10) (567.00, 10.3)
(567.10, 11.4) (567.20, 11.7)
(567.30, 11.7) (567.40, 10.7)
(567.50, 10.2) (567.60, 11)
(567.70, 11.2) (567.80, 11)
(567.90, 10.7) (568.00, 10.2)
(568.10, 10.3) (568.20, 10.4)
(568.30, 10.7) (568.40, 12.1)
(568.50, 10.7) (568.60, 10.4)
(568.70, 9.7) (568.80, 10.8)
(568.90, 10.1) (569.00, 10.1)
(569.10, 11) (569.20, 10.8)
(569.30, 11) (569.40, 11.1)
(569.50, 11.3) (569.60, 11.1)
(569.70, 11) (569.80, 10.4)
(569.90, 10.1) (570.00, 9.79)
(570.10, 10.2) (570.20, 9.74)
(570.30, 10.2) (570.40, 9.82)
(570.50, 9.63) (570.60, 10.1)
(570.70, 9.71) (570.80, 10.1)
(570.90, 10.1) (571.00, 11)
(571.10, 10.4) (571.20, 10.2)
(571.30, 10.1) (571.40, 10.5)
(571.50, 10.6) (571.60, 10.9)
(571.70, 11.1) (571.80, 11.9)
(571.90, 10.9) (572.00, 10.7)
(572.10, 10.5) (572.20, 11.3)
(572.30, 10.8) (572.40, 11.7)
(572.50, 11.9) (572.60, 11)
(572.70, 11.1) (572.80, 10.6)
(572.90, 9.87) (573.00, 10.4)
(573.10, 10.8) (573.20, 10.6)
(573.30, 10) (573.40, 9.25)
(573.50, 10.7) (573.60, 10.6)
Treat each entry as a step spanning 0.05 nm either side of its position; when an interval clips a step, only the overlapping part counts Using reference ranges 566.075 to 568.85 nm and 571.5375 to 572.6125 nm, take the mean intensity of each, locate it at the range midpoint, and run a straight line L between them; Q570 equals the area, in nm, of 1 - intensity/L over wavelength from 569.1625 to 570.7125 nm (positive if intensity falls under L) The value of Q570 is 0.09 nm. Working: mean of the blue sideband 10.8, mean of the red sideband 11.2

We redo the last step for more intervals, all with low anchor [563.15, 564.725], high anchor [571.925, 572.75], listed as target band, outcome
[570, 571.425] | 0.118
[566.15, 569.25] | 0.013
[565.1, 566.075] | 0.015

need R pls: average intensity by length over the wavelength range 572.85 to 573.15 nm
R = 10.4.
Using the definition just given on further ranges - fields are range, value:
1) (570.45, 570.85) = 9.89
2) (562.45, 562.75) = 11.1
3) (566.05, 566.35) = 10.6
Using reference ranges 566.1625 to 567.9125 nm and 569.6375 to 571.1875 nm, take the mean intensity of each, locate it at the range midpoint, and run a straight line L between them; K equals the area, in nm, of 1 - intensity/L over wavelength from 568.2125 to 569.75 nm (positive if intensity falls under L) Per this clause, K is -0.04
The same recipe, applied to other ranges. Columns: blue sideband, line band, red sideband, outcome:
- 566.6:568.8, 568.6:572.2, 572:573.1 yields 0.12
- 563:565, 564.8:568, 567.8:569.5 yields -0.04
